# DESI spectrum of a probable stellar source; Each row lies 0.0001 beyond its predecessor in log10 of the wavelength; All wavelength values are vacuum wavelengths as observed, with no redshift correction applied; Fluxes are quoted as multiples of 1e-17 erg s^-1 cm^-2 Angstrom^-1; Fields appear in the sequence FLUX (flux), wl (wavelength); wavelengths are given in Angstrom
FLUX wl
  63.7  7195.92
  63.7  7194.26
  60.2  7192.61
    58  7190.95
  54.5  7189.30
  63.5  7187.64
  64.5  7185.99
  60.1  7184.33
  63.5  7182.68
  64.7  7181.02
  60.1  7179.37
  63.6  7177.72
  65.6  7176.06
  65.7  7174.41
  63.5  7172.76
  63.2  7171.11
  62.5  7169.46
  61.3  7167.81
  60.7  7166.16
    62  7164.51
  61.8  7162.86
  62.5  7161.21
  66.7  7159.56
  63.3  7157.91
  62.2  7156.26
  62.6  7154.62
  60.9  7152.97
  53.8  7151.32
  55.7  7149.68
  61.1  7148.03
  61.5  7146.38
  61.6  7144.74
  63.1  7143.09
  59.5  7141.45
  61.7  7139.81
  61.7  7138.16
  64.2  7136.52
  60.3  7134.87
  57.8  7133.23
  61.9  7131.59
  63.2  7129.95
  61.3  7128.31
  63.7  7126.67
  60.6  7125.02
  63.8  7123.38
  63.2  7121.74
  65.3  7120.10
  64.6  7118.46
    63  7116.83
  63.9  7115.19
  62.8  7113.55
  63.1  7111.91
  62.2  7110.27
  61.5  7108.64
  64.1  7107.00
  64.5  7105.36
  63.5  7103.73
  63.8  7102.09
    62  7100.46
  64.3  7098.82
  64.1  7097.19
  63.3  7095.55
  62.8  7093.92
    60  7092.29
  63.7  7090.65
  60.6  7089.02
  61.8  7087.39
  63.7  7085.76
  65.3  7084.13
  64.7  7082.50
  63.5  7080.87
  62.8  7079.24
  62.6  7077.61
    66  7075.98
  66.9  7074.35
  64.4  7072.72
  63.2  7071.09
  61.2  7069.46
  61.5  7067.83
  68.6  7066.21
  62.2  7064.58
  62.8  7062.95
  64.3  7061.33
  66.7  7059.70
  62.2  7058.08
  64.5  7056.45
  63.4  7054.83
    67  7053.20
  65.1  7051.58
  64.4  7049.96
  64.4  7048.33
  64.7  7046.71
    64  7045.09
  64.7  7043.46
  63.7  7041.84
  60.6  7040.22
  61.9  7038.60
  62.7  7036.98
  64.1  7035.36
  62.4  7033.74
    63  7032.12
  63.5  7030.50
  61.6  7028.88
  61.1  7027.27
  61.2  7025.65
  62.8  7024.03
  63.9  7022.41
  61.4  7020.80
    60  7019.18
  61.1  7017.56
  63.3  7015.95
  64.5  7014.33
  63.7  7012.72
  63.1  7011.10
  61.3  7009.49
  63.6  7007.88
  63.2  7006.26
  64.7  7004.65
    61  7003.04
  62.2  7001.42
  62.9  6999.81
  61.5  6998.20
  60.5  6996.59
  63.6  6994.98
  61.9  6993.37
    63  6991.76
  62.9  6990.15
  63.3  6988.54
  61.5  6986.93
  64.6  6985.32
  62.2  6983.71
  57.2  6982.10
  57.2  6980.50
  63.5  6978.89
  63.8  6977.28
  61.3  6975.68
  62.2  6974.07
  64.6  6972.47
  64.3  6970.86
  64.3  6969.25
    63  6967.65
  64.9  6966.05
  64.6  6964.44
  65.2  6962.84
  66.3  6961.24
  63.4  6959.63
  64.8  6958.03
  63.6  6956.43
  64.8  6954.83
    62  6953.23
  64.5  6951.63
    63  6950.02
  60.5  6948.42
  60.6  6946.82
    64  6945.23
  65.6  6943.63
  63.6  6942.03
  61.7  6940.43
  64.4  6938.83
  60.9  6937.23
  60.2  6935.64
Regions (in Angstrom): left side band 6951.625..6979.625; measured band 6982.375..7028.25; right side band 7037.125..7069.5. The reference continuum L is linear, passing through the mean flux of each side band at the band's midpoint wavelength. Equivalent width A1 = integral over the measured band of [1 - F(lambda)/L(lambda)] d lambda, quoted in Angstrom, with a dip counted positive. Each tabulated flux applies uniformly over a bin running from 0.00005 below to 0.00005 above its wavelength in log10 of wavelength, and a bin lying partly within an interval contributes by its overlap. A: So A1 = 1.1 Angstrom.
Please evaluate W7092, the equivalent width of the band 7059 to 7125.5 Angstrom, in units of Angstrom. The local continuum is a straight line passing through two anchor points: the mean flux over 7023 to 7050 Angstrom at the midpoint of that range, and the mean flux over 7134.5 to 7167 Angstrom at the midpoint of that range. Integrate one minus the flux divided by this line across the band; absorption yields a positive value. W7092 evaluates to -1.4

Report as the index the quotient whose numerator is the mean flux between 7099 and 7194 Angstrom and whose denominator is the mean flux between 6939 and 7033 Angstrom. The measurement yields 0.99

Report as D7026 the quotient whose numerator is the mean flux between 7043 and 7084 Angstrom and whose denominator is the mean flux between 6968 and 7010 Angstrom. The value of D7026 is 1.03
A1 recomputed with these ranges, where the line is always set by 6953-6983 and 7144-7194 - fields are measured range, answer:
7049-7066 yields -0.5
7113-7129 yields -0.3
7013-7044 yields 0.1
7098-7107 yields -0.2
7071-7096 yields -0.4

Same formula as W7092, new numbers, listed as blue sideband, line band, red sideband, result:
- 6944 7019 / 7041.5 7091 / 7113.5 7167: -1.34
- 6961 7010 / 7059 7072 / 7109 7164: -0.30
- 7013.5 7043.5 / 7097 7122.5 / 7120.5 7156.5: -0.81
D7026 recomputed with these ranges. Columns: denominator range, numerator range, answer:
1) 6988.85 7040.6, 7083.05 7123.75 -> 1.01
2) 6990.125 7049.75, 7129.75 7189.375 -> 0.99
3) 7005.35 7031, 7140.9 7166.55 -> 0.98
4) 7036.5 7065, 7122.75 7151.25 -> 0.96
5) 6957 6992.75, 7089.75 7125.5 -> 1.00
